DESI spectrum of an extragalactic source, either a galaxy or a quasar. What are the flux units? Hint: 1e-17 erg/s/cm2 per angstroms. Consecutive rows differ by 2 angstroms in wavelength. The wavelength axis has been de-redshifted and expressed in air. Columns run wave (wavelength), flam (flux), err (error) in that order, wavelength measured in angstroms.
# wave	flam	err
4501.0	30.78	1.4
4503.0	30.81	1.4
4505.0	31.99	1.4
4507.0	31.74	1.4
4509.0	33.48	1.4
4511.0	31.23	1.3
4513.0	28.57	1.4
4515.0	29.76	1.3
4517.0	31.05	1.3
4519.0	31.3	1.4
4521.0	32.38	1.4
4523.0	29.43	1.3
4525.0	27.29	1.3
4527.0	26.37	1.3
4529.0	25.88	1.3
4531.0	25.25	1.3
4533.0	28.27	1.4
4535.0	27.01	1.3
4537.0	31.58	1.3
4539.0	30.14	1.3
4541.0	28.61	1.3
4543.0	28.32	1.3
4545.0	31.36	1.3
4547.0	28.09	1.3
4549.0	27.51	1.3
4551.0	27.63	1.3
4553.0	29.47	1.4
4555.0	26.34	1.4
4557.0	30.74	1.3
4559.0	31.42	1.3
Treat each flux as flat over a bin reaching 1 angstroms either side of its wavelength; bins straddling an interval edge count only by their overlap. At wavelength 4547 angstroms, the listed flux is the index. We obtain 28.09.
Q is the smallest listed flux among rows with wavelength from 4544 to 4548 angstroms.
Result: 28.09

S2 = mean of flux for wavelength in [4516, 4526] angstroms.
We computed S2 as 30.3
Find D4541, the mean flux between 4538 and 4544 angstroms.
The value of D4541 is 29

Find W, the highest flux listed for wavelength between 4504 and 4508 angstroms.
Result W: 31.99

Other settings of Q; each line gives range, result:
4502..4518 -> 28.57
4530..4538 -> 25.25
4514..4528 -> 26.37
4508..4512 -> 31.23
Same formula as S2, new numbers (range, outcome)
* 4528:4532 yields 25.6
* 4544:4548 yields 29.7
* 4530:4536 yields 26.8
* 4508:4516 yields 30.8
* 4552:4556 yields 27.9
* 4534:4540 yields 29.6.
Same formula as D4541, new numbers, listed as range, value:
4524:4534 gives 26.6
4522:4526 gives 28.4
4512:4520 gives 30.2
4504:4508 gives 31.9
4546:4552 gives 27.7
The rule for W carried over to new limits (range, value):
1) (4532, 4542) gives 31.58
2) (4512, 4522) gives 32.38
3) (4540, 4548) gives 31.36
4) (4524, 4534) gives 28.27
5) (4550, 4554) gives 29.47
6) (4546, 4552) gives 28.09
